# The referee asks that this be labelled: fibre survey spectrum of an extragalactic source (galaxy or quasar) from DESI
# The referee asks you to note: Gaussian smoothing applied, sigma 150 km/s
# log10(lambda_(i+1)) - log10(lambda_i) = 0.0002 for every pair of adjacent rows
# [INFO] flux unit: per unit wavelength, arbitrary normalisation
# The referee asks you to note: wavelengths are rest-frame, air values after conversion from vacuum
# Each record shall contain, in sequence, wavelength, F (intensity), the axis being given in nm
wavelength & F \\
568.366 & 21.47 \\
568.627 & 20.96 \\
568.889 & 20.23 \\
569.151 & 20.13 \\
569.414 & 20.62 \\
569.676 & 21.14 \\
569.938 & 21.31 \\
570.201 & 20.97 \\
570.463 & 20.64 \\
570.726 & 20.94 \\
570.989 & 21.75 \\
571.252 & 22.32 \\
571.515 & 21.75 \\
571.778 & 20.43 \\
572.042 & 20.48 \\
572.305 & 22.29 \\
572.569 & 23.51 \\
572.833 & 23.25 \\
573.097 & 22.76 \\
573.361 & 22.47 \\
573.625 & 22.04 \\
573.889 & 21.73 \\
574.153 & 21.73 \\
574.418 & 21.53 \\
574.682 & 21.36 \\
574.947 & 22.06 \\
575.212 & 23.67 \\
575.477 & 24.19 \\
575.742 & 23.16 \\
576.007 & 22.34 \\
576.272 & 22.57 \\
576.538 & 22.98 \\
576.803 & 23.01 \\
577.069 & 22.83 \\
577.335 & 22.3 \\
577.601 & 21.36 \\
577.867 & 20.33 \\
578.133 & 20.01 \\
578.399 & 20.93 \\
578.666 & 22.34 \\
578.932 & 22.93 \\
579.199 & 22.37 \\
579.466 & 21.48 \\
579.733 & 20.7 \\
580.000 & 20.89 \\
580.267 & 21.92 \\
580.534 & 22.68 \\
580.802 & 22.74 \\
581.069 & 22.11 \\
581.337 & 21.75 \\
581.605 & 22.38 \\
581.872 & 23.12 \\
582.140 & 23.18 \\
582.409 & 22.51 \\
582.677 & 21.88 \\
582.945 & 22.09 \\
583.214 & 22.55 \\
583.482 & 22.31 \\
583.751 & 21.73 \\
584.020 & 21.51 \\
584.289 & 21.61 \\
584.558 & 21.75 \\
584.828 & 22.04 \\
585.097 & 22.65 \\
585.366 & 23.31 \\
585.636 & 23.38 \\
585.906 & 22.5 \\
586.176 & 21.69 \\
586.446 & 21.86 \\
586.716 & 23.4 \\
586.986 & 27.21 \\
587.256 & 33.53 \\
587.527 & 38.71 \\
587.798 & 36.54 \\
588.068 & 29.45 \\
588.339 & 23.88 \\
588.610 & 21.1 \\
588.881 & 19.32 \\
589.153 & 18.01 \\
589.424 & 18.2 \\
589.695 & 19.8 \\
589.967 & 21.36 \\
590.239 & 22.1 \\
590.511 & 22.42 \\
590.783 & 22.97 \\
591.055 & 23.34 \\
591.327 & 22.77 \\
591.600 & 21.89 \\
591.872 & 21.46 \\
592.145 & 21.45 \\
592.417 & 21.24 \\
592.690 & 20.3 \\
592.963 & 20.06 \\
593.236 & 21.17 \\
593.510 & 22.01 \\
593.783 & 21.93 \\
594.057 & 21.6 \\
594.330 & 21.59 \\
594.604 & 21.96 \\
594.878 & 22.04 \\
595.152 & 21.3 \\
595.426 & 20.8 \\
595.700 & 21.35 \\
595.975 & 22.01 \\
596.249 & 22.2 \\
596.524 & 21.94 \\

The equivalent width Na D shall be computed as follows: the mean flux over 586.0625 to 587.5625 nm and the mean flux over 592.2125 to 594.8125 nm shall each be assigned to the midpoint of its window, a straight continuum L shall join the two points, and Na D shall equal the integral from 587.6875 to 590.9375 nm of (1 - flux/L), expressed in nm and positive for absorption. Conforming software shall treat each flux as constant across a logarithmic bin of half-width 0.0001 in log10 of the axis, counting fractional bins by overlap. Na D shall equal 0.28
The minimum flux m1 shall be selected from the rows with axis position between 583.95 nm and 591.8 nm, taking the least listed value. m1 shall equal 18.01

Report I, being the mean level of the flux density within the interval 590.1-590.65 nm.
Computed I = 22.2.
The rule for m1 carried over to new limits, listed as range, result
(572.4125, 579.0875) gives 20.01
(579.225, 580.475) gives 20.7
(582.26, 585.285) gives 21.51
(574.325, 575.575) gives 21.36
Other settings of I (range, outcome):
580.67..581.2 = 22.4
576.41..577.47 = 22.8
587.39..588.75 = 29.9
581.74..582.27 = 23.2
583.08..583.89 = 22.2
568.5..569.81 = 20.6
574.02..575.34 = 22.1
